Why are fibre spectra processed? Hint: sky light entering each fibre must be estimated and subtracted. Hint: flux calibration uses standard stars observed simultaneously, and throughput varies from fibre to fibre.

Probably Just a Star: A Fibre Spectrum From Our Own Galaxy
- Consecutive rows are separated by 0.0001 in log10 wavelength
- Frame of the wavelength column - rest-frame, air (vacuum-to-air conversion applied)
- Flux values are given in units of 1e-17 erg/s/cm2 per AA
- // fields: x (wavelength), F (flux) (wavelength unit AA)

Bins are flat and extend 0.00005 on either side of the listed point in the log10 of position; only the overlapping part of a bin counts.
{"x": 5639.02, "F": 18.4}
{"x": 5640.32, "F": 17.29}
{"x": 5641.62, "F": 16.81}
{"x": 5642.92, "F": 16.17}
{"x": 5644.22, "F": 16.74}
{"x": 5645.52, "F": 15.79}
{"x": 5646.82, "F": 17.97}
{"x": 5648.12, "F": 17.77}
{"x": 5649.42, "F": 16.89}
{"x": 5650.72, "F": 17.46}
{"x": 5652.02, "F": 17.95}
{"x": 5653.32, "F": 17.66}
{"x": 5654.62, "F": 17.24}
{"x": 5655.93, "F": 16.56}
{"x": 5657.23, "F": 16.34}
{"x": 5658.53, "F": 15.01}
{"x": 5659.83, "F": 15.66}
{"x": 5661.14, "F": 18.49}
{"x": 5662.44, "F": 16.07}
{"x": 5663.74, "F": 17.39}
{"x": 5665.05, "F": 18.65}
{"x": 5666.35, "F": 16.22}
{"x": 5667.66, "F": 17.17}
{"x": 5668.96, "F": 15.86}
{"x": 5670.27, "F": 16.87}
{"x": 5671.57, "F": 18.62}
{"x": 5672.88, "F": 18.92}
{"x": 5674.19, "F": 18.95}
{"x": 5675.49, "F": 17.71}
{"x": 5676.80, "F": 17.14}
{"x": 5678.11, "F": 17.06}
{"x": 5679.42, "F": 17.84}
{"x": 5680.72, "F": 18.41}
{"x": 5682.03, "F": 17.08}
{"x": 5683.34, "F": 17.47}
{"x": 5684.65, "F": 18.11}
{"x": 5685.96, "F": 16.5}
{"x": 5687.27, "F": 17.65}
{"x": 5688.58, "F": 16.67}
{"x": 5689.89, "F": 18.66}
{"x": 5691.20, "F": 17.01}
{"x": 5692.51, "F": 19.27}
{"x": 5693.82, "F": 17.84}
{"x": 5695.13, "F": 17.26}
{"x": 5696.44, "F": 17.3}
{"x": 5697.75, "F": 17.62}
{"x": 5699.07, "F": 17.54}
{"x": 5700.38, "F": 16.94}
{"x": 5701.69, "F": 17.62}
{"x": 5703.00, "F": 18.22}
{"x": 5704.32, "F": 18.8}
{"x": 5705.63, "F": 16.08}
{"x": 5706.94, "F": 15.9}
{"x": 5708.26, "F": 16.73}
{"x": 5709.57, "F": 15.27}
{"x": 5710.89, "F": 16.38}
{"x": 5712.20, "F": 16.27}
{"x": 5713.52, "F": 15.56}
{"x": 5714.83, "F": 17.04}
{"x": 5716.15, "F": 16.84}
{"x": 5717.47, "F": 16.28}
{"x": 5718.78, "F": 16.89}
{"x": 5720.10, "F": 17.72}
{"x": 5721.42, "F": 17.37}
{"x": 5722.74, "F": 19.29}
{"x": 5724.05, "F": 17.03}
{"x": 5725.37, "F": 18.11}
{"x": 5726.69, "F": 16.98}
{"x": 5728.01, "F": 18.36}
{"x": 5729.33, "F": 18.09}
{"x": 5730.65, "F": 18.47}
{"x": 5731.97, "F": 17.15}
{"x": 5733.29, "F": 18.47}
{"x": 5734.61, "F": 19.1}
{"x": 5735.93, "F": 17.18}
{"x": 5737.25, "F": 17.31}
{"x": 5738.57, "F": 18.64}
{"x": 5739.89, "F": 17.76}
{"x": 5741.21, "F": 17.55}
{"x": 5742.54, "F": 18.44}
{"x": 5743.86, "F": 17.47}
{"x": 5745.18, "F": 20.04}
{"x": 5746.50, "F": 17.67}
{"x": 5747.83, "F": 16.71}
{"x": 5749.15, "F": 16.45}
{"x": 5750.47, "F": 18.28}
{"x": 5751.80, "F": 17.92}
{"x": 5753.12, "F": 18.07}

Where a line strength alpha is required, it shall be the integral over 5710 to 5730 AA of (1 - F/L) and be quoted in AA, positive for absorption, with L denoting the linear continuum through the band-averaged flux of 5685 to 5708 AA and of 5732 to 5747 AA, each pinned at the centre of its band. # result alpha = 0.71 AA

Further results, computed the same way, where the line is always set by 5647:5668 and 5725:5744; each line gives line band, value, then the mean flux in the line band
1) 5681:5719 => 0.9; 17.1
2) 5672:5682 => -0.4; 18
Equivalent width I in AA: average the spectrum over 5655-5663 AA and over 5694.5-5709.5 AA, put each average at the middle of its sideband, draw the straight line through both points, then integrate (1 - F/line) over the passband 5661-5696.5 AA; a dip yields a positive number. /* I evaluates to -1.7 AA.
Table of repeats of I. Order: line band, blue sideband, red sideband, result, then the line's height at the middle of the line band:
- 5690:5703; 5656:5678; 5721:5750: -0.14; 17.5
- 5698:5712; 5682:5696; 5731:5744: 0.61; 17.7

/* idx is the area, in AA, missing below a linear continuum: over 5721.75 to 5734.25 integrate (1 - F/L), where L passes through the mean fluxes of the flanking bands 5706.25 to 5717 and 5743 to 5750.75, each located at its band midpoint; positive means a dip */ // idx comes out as -0.8 AA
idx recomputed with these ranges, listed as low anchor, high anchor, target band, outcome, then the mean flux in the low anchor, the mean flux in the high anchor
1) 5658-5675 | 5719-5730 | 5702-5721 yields 1.0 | 17.2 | 17.8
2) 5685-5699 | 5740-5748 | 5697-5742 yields 1.1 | 17.6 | 18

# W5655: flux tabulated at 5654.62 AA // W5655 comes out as 17.24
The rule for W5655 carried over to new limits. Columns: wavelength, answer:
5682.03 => 17.08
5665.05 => 18.65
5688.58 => 16.67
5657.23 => 16.34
